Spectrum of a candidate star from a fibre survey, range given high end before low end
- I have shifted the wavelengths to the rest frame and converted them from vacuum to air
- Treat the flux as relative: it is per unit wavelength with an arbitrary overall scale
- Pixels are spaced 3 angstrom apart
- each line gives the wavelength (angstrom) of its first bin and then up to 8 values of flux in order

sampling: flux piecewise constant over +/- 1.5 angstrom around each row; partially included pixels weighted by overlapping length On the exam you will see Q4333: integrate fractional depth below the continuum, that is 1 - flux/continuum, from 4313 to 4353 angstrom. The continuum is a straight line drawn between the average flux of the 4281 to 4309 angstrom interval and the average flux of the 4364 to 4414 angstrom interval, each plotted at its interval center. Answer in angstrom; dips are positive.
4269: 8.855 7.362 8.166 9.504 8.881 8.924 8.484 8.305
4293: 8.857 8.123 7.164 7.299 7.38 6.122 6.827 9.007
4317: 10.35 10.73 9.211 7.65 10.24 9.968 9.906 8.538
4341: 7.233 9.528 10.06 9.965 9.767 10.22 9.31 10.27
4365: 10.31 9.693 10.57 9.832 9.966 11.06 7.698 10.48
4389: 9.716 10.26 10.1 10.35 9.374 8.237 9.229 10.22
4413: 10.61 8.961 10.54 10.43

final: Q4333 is -3.4 angstrom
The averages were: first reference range 7.94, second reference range 9.85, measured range 9.43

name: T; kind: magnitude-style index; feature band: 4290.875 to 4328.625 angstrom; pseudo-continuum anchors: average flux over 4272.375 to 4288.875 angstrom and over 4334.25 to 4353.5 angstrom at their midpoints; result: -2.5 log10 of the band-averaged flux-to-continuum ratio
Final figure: 0.083 mag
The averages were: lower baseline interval 8.68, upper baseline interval 9.24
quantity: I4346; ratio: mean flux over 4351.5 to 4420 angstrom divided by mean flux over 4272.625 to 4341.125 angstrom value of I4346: 1.15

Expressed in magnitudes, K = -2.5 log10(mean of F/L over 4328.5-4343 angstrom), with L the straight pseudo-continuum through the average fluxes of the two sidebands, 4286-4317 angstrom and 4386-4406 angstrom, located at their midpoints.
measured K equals -0.07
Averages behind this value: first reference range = 7.87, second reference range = 9.72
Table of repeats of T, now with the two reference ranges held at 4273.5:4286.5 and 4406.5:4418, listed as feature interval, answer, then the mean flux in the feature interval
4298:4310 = 0.28 mag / 6.98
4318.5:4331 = -0.04 mag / 9.48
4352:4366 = -0.06 mag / 9.97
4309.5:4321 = -0.01 mag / 9.16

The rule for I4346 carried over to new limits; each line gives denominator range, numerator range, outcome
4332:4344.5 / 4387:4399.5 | 1.14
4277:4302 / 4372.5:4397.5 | 1.17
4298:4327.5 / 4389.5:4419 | 1.19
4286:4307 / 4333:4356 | 1.19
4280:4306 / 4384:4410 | 1.19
